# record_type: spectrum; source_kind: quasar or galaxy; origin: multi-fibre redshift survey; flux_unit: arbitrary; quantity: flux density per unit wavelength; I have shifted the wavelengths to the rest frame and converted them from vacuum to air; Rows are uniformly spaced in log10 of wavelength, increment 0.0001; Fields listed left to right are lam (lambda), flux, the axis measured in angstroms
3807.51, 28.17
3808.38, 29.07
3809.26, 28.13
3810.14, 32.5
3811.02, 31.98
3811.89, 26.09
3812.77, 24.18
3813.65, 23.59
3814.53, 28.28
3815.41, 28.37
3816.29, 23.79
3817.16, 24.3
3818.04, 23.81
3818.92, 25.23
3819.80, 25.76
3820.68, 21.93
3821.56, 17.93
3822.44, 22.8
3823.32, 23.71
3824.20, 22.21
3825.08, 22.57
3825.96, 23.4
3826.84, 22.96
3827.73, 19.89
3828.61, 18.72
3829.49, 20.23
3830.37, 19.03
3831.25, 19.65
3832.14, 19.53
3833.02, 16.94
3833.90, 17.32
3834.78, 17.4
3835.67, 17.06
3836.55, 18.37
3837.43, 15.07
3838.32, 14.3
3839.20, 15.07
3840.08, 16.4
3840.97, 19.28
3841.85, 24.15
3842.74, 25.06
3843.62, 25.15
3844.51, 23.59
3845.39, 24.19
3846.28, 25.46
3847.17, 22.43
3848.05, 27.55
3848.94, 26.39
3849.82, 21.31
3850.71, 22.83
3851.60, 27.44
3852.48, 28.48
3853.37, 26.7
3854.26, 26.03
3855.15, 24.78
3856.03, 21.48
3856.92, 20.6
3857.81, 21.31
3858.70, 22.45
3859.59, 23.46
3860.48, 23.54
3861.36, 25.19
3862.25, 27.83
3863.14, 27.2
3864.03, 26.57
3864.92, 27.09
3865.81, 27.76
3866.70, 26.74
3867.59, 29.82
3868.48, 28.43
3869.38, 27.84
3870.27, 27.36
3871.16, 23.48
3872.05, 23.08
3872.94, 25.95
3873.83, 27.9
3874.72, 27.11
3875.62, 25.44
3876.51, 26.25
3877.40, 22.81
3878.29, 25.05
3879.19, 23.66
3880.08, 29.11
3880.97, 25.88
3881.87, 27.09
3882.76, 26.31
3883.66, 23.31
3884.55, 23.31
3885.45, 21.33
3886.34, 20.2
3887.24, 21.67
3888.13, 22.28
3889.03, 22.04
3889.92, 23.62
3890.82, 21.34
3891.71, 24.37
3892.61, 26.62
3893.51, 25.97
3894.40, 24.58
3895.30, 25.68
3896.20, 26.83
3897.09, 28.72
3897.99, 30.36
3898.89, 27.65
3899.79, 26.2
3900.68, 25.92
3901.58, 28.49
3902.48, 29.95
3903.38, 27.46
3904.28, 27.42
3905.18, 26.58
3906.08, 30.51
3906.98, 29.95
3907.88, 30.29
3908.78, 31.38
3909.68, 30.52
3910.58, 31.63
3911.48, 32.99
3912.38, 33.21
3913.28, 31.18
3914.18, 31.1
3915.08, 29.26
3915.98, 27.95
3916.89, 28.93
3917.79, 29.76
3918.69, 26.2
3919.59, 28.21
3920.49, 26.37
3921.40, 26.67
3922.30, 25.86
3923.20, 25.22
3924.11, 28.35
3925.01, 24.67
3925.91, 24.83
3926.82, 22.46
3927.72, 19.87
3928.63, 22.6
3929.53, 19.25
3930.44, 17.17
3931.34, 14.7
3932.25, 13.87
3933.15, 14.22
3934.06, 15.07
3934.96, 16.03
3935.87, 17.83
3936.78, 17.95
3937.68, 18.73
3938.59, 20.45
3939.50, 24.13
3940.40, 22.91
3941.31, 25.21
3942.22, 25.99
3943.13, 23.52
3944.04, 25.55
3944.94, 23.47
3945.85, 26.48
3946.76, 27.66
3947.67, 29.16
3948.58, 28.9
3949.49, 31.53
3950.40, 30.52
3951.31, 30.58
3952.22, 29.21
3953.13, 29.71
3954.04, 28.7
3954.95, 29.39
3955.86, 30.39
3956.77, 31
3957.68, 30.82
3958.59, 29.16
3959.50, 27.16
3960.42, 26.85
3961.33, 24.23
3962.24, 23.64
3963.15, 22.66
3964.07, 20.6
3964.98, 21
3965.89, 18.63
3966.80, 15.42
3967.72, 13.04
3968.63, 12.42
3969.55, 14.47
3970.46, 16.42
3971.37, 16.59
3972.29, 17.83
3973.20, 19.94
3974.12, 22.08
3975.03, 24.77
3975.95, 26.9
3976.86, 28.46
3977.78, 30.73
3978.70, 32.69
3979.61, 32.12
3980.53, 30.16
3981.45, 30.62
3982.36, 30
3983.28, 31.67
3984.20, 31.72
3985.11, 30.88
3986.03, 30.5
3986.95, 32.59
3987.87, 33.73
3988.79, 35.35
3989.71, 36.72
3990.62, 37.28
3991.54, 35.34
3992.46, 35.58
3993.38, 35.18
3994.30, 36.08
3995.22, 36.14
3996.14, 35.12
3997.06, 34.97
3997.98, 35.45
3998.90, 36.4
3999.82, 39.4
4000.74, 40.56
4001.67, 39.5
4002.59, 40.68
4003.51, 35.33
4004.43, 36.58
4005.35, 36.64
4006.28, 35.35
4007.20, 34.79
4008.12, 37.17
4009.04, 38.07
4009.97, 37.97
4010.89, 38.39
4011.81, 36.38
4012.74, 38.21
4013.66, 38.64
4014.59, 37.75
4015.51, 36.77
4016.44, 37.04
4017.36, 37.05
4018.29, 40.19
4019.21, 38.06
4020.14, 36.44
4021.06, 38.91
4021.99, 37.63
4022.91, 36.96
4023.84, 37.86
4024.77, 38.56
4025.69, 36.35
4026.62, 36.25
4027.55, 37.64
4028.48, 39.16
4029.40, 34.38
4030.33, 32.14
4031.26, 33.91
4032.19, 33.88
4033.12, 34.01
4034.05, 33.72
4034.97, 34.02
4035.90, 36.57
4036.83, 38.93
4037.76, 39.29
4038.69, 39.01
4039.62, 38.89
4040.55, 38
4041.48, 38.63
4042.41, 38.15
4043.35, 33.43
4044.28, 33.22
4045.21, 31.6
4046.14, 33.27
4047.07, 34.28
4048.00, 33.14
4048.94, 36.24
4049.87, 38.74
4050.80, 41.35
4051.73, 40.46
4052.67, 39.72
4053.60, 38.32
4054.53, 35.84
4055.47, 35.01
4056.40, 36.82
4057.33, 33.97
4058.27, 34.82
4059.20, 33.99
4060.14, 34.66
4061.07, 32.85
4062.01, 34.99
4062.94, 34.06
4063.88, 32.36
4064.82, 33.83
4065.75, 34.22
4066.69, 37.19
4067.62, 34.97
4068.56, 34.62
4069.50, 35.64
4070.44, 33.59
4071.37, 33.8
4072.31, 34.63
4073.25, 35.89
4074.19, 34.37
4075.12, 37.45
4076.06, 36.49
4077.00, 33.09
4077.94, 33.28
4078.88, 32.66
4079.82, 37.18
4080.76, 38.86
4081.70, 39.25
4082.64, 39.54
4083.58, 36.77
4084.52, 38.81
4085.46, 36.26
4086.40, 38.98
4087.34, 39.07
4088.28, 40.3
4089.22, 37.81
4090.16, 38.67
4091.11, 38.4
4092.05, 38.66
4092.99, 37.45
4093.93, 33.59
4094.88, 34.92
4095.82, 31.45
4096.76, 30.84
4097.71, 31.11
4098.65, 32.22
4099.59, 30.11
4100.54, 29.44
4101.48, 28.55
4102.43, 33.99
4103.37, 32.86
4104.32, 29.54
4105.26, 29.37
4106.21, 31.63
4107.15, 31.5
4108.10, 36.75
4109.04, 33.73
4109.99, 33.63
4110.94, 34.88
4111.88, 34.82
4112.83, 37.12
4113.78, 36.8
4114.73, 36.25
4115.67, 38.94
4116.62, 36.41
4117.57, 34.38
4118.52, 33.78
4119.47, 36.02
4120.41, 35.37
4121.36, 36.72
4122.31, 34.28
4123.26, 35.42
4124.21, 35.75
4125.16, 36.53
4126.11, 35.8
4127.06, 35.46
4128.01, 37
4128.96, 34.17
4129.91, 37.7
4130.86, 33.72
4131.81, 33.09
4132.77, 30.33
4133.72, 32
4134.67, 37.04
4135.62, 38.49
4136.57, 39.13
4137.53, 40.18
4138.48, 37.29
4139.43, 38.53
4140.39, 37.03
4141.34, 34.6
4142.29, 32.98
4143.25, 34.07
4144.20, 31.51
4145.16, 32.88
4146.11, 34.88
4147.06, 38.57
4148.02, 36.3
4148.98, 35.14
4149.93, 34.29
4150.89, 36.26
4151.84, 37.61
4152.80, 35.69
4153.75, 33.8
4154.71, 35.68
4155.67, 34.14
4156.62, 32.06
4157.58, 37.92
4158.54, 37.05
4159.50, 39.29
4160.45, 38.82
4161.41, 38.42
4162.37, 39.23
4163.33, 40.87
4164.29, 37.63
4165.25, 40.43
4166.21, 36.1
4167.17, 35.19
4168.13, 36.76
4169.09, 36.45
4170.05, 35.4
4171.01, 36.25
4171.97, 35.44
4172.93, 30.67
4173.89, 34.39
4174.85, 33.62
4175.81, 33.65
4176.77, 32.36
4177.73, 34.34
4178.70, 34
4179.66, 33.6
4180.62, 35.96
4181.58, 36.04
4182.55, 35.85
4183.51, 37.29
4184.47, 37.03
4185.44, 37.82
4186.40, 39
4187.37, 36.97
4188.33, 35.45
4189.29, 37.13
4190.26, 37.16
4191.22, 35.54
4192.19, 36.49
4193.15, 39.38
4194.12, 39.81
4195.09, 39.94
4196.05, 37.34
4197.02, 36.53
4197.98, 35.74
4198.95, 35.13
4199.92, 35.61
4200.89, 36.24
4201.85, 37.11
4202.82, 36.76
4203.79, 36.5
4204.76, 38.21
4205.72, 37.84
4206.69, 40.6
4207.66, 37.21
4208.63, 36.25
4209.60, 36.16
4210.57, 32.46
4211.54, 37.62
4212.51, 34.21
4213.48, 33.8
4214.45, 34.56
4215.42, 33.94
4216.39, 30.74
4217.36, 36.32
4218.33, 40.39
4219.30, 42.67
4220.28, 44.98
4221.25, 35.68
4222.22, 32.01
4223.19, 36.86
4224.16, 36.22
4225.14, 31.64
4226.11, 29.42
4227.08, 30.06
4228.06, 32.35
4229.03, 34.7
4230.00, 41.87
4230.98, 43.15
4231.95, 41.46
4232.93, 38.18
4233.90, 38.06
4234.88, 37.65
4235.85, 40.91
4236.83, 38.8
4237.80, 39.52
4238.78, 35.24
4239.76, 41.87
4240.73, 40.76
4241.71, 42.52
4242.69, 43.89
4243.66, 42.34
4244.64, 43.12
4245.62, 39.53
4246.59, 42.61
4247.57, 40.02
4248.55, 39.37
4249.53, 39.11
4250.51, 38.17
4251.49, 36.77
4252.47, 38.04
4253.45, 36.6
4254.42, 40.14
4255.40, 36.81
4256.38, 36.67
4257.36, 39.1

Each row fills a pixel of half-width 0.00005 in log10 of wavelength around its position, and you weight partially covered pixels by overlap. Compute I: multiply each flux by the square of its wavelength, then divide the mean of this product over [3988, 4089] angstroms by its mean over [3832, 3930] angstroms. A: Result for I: 1.6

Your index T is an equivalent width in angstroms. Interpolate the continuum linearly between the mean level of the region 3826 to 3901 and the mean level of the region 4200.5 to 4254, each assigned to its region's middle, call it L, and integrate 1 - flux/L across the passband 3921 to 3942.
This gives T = 4.4 angstroms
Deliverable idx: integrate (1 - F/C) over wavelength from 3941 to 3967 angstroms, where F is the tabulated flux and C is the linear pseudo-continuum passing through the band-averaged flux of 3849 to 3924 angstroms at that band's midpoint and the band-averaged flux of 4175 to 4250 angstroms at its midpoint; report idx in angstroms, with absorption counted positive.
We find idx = 1.9 angstroms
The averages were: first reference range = 26.4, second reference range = 37.2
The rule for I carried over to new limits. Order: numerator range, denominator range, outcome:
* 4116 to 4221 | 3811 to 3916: 1.70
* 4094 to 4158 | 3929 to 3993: 1.48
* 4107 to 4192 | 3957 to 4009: 1.31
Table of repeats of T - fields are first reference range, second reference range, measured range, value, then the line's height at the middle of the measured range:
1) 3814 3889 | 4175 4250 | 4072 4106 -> -2.6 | 32.5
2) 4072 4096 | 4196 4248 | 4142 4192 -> 1.8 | 37.2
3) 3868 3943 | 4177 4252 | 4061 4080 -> -1.8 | 31.7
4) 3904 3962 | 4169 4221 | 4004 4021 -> -4.8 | 29.1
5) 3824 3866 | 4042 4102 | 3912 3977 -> 9.3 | 28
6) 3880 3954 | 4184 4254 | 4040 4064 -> -3.8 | 30.9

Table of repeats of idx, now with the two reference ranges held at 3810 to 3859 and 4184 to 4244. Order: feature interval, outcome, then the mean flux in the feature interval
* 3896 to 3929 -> -3.2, 28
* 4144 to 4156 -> -0.1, 35.2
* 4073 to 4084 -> -1.4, 36.2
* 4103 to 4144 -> -1.6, 35.1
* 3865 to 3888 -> -1.2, 25.5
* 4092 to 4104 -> 0.1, 32.4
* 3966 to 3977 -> 3.6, 18.8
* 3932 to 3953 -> 2.5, 23.6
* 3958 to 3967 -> 1.4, 23.3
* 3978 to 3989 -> -1.3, 31.7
